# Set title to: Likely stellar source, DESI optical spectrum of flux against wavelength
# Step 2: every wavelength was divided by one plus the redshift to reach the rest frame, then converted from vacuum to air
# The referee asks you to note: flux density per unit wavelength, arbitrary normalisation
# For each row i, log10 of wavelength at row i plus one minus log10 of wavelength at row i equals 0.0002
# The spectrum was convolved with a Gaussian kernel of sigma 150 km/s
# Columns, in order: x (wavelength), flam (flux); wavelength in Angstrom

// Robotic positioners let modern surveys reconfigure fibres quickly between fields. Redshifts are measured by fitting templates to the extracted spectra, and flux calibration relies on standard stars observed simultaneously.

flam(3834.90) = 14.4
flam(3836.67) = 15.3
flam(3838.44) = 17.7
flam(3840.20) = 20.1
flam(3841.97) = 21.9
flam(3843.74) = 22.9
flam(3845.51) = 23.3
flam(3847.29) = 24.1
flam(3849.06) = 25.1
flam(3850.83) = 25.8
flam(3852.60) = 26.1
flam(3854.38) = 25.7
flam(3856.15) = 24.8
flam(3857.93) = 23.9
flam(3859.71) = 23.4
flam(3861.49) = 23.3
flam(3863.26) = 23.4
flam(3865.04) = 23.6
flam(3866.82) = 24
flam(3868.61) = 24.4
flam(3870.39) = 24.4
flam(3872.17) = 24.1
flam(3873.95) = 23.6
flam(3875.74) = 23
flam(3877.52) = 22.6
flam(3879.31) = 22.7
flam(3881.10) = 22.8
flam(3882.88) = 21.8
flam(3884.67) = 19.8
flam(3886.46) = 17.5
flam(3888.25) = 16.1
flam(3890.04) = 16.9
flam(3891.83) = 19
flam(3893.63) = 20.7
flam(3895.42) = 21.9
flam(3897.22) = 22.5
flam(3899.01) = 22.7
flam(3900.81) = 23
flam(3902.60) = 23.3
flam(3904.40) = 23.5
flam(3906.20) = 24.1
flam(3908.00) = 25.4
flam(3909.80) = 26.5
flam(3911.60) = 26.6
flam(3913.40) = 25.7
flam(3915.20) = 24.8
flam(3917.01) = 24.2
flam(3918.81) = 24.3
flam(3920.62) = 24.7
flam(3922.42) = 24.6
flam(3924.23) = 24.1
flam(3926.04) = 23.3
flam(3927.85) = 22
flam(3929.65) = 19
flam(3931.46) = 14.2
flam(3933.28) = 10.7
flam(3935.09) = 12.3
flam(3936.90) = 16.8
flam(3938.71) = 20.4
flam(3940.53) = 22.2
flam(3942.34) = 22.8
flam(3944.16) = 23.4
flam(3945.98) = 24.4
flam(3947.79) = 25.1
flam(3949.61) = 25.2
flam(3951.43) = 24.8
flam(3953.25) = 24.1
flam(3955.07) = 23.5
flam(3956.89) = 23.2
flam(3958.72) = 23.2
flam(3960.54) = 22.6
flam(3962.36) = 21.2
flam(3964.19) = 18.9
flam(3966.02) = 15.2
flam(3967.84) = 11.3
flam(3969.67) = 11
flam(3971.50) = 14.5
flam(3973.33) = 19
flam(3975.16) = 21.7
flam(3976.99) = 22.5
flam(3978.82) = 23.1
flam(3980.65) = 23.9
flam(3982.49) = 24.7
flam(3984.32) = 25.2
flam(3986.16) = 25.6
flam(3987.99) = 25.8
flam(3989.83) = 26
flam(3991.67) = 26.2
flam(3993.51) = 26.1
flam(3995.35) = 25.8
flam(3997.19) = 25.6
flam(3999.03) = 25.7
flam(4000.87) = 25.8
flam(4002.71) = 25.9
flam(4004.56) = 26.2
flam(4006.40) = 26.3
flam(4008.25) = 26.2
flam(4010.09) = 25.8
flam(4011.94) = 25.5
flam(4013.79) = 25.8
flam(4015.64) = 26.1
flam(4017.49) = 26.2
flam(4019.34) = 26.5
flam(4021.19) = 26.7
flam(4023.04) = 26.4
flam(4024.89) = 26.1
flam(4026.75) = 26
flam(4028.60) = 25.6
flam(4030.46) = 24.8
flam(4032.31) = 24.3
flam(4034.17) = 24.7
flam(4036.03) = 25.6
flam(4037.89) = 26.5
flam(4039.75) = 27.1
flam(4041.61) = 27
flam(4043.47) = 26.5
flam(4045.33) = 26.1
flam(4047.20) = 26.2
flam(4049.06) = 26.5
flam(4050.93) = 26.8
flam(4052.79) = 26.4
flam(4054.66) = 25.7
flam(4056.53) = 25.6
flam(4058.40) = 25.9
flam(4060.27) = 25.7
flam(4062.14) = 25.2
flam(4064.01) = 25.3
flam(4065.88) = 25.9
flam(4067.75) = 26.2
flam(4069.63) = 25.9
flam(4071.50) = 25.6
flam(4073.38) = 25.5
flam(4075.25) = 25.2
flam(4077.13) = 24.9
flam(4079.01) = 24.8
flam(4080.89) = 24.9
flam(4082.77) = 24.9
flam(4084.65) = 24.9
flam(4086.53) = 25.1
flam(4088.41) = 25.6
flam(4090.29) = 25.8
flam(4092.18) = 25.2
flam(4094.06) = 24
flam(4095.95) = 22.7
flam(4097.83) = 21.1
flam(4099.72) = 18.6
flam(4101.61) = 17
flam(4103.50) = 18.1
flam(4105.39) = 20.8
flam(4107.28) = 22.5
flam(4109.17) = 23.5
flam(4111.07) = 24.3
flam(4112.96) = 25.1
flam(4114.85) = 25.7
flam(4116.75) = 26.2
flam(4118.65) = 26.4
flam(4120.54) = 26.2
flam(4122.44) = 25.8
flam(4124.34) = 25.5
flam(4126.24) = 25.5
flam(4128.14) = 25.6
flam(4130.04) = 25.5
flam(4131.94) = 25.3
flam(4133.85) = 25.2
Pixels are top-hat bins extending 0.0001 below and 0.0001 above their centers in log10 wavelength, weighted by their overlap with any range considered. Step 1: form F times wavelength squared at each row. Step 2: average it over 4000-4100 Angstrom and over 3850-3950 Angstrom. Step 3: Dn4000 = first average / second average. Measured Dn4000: 1.23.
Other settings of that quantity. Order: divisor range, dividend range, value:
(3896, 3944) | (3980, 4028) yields 1.22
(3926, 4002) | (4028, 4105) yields 1.21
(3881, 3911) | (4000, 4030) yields 1.28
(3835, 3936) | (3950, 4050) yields 1.15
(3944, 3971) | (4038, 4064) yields 1.31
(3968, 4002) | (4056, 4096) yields 1.15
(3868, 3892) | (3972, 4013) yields 1.23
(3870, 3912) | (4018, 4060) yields 1.26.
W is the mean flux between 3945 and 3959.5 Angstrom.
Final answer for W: 24.2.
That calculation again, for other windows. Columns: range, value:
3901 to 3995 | 22.1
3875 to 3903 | 21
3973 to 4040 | 25.4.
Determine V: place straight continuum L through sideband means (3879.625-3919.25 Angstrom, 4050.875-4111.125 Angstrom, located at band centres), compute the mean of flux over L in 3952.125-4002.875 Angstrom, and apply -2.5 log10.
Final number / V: 0.04 mag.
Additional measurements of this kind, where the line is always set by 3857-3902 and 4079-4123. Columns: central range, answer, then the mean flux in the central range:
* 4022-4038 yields -0.11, 25.5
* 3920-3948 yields 0.10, 20.5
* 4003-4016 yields -0.13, 26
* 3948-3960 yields -0.07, 24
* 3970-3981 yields 0.13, 20.1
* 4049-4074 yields -0.11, 25.8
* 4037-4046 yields -0.15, 26.7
